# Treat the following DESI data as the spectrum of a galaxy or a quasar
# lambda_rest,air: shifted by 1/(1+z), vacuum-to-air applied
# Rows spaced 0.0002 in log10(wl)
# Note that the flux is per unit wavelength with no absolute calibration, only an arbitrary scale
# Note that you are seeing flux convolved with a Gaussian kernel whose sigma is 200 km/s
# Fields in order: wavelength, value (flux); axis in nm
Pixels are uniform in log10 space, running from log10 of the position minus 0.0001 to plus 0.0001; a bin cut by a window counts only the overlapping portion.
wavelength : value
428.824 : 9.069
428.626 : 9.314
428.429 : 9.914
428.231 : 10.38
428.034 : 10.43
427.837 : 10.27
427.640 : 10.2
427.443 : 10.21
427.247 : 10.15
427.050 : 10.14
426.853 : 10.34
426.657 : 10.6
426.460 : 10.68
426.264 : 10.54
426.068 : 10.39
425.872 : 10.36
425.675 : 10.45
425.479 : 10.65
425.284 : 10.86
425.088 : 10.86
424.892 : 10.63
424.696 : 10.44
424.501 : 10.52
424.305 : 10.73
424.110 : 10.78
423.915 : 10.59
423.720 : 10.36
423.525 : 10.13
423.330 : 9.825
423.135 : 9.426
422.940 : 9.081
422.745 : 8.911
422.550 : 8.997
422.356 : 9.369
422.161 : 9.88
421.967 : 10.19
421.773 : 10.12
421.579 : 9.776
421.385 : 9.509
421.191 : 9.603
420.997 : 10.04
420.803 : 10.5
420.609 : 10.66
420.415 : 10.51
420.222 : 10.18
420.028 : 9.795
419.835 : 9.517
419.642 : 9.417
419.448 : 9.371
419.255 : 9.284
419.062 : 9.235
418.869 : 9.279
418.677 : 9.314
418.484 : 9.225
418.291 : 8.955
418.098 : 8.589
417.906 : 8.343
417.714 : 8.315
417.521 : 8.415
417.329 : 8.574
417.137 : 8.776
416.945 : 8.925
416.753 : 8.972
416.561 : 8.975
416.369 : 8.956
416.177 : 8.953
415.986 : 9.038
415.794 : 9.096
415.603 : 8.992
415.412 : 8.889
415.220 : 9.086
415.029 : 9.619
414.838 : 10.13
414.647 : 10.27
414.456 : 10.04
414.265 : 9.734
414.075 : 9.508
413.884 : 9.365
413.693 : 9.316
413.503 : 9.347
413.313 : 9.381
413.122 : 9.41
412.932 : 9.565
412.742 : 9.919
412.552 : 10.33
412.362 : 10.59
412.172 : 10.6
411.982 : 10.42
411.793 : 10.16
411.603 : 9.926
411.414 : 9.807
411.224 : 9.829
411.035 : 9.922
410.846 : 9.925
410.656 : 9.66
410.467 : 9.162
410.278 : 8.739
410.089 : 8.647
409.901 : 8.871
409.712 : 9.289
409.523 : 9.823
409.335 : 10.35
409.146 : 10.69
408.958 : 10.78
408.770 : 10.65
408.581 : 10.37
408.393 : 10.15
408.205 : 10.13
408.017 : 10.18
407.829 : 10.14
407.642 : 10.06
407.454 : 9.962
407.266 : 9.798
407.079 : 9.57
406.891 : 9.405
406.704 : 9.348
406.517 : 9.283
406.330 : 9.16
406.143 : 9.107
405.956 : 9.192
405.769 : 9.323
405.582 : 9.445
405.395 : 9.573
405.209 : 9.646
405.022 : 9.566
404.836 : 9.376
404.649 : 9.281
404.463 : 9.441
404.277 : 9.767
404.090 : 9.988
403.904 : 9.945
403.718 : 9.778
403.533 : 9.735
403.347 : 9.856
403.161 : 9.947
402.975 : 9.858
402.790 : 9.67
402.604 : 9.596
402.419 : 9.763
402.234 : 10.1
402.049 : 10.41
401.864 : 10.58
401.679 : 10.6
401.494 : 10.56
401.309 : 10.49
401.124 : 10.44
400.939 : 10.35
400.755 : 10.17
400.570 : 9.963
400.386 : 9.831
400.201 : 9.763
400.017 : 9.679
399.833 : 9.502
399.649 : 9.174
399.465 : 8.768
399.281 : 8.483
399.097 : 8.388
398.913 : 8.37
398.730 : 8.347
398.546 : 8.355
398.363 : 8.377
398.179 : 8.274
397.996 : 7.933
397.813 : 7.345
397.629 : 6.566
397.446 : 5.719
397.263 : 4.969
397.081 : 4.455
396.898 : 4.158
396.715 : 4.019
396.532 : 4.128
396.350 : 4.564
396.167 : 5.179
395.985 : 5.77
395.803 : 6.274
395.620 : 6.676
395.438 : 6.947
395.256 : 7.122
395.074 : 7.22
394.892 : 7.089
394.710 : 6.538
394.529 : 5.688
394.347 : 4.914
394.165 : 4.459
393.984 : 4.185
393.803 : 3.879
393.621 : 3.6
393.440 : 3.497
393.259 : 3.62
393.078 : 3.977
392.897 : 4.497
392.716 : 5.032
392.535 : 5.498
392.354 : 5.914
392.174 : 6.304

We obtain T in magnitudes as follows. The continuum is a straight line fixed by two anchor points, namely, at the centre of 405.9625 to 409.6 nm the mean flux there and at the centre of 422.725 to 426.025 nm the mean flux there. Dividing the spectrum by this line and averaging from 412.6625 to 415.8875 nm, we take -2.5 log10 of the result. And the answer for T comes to 0.06 mag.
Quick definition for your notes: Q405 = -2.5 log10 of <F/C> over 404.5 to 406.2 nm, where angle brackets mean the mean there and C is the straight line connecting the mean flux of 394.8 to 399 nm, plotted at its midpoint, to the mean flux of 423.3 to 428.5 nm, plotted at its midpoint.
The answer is -0.23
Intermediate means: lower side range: 6.43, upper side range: 10.4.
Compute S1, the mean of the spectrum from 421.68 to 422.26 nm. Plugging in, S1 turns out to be 10.1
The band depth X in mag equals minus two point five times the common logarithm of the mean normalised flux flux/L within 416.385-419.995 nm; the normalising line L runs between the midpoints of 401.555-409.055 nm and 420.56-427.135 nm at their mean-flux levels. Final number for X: 0.12 mag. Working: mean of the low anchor 9.82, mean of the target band 8.99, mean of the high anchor 10.2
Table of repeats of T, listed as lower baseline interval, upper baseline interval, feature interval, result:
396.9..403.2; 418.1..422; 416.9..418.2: 0.12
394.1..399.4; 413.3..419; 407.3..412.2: -0.20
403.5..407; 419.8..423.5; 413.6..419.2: 0.06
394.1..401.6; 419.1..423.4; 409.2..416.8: -0.08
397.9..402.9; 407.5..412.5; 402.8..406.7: 0.02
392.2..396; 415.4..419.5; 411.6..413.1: -0.24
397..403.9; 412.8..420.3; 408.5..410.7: -0.07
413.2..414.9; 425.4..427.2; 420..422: 0.00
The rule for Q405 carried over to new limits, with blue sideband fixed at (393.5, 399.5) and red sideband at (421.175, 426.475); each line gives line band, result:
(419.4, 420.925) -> -0.04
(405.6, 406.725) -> -0.21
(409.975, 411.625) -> -0.15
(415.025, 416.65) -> -0.01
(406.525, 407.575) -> -0.23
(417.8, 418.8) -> 0.05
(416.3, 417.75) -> 0.05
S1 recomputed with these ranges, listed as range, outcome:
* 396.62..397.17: 4.2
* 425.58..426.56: 10.5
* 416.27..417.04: 8.95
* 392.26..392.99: 5.24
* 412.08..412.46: 10.6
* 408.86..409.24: 10.8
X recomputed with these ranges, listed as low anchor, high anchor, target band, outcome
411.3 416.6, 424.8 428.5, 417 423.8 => 0.064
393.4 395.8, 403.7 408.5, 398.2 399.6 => -0.188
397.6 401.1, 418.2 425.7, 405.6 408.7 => -0.051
